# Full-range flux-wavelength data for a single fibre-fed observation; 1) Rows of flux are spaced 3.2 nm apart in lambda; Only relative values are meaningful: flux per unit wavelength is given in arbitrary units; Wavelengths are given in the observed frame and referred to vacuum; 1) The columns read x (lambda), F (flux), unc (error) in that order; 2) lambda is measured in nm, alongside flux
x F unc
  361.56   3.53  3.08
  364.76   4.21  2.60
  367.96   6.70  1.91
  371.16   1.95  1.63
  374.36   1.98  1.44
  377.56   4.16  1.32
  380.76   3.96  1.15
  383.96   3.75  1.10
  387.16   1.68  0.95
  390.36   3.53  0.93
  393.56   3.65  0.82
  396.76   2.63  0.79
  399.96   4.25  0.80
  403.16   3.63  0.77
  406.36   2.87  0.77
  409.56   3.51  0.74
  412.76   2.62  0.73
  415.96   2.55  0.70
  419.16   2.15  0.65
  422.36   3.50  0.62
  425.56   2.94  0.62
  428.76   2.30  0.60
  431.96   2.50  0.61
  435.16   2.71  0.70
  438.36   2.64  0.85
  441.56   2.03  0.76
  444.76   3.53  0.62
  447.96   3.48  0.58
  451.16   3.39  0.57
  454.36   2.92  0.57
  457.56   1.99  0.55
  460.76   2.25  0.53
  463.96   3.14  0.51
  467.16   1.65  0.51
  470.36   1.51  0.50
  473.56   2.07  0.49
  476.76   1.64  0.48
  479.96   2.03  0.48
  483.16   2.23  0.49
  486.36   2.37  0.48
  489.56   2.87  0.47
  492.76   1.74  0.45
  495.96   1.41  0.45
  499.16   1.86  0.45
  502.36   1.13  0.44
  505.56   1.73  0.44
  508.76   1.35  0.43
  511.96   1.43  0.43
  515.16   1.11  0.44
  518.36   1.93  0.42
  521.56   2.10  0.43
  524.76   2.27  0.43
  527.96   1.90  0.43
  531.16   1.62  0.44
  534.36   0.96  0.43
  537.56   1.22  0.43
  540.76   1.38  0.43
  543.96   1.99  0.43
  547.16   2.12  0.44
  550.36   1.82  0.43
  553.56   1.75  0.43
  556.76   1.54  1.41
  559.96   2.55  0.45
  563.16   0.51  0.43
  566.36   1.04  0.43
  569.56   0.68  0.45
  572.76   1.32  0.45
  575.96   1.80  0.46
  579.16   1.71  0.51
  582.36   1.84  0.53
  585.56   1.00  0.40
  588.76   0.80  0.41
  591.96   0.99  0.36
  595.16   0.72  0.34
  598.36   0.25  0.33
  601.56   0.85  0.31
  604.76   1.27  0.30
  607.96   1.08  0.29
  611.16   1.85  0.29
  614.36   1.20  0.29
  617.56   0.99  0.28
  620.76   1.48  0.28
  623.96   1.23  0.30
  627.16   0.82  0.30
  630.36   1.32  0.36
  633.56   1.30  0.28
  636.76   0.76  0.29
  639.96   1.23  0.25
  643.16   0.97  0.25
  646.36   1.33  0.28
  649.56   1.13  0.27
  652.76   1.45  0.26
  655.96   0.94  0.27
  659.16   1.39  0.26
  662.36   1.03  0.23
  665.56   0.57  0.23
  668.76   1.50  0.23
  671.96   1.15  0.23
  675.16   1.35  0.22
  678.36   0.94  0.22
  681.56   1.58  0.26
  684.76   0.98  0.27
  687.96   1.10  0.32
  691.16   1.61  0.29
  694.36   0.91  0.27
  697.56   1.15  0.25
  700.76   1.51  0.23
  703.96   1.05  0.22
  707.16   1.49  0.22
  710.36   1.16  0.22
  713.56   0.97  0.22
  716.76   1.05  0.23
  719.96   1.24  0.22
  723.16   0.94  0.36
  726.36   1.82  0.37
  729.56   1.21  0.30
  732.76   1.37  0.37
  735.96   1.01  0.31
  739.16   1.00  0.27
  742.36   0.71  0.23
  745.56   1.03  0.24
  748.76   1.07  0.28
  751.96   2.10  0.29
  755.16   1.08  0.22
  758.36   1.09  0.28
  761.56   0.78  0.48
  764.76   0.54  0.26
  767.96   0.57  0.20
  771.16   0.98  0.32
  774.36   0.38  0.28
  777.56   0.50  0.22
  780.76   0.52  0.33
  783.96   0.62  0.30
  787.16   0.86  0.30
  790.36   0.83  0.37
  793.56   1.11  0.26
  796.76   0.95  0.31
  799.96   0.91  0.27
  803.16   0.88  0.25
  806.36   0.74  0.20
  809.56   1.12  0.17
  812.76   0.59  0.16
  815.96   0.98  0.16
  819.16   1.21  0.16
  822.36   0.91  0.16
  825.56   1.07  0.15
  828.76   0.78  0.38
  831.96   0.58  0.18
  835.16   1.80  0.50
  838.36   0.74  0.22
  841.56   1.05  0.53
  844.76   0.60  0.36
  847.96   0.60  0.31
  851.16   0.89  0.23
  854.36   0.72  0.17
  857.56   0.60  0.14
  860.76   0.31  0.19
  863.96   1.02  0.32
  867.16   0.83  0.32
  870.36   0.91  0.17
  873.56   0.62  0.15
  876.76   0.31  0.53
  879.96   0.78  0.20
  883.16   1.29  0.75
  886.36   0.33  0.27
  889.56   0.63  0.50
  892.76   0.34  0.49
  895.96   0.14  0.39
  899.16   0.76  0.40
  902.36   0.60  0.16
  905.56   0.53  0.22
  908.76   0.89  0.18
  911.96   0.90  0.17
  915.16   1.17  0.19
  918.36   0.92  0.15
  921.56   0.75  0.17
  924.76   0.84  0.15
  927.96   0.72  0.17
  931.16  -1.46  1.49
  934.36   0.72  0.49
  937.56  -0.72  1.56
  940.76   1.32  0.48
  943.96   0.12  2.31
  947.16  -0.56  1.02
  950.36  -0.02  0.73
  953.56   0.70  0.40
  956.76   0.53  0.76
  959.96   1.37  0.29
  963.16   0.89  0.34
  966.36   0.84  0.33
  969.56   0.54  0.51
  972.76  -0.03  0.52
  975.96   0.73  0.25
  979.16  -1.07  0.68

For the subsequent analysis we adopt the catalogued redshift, 0.67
